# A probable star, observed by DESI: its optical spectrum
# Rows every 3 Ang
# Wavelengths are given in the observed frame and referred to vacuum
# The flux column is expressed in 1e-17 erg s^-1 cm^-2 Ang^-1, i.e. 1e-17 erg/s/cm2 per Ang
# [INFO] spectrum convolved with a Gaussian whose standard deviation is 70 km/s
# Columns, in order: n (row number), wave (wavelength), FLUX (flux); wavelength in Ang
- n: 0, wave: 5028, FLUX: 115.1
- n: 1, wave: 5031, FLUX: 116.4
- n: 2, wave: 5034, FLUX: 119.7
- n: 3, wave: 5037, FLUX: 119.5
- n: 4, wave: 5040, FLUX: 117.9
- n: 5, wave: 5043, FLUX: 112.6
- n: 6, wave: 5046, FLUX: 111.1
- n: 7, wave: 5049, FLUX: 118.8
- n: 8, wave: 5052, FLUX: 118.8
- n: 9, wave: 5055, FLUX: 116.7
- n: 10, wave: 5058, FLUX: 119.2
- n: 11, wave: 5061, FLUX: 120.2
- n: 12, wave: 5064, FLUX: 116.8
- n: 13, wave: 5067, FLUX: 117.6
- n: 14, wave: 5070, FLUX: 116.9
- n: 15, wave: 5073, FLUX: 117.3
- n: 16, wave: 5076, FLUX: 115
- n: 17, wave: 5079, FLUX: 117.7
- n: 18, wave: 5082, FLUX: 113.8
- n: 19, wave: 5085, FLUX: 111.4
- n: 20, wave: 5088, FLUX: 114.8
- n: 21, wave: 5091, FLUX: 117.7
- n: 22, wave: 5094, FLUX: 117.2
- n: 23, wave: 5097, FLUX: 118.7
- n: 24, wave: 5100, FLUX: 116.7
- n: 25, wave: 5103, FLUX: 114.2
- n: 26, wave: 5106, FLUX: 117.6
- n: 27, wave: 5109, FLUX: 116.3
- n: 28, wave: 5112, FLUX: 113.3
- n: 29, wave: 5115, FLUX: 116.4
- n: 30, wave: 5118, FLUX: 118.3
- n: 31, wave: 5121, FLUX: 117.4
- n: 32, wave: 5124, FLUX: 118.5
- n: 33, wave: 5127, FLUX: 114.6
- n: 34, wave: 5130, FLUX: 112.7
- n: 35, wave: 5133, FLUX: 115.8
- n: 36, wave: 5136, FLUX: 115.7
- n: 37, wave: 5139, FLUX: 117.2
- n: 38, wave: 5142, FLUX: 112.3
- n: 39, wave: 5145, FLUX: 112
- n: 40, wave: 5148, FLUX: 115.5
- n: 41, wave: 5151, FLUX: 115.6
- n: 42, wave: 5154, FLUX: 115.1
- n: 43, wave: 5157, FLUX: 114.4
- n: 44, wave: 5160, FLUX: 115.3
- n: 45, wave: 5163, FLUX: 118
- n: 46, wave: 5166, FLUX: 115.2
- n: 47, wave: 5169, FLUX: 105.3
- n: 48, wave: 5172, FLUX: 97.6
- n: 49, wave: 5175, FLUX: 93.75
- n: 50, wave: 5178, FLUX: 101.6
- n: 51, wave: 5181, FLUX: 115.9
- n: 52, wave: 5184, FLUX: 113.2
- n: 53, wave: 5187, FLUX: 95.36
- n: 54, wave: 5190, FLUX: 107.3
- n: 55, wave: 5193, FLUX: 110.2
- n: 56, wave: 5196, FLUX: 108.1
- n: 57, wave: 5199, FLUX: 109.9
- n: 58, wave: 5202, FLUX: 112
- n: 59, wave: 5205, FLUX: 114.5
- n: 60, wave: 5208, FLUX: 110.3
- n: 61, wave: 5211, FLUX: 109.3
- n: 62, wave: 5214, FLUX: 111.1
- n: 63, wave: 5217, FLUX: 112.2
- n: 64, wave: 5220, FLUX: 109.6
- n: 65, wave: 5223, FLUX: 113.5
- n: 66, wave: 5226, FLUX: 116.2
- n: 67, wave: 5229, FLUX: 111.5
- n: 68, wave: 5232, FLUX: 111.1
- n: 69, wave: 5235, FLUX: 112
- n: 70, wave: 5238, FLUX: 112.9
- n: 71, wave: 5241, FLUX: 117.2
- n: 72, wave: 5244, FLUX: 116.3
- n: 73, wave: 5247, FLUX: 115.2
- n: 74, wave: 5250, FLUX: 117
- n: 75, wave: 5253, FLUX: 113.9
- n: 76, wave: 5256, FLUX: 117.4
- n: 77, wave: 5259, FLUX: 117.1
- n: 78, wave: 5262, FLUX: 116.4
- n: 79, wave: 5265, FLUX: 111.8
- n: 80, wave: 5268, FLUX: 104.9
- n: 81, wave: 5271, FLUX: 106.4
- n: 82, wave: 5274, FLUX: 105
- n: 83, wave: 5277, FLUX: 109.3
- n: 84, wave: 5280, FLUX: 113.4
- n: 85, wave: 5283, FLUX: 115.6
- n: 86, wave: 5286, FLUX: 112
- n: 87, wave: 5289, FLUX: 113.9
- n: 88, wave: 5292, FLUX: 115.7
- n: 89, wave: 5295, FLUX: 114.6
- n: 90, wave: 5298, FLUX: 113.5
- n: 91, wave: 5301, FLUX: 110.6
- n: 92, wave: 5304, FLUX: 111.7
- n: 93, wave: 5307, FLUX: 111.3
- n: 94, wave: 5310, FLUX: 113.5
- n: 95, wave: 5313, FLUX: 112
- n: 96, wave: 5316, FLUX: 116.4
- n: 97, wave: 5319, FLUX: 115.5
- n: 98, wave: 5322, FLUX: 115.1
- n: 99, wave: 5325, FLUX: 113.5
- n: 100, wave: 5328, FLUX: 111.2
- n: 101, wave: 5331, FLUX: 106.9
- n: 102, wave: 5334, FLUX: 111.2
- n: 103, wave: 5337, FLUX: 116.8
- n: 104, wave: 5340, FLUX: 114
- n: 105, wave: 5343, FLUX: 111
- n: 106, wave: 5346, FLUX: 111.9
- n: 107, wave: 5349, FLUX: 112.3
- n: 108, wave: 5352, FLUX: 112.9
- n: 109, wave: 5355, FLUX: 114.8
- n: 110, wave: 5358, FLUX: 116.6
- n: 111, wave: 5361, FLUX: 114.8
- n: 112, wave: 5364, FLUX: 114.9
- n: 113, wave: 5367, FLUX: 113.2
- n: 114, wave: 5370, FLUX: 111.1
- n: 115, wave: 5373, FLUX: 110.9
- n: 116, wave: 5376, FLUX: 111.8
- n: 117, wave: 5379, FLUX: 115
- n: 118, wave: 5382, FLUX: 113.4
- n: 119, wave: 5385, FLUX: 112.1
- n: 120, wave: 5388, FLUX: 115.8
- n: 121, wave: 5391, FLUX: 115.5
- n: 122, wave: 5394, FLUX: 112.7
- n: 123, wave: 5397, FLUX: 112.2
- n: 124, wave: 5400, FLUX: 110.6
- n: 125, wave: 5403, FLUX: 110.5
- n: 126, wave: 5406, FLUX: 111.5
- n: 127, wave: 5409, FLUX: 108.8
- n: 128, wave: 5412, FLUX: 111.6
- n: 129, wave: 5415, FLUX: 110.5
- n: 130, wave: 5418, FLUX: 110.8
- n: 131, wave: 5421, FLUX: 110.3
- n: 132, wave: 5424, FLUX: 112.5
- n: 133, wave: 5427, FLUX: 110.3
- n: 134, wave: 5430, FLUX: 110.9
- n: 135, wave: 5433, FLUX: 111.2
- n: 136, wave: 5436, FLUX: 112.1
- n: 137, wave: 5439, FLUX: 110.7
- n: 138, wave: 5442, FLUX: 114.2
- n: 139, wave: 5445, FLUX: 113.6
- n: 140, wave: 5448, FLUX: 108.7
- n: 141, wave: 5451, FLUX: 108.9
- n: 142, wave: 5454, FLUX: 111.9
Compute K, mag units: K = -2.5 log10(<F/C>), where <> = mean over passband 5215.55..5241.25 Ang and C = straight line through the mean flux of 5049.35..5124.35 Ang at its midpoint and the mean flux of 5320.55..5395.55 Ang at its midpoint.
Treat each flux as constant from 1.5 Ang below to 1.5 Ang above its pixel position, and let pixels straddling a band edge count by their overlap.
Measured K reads 0.02 mag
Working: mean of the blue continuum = 117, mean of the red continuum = 113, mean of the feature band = 113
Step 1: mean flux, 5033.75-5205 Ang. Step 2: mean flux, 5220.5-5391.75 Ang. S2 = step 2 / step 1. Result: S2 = 0.99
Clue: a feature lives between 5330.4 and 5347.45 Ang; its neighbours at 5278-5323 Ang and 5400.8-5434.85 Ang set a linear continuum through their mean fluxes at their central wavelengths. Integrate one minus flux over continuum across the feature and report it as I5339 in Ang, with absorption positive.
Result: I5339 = 0.1 Ang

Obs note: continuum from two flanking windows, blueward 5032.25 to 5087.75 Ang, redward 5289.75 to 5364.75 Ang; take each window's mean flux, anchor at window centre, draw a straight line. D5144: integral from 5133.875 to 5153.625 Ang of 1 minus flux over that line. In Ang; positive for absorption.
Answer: 0.1 Ang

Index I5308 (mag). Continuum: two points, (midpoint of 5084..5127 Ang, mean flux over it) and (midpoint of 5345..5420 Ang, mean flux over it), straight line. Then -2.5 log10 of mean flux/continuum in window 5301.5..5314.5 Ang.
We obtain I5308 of 0.02 mag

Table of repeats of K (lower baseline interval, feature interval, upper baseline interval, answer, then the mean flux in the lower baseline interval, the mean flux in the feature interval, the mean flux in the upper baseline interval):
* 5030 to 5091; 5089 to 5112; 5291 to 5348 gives -0.005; 117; 117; 113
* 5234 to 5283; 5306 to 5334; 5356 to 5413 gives 0.001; 113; 113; 113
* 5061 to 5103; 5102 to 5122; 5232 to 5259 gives -0.001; 116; 116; 115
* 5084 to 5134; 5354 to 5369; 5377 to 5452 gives -0.021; 116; 115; 112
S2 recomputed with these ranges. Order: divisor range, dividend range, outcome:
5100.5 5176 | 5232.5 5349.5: 0.99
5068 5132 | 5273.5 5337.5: 0.97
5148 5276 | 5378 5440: 1.01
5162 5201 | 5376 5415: 1.05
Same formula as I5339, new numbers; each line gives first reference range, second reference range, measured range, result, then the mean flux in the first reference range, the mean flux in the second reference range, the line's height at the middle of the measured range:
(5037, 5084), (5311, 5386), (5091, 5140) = -0.11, 117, 113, 116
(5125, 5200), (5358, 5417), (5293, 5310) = -0.10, 111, 113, 112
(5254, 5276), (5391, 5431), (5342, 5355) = -0.13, 111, 111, 111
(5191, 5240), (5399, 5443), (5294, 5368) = -1.28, 112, 111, 111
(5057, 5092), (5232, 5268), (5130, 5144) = 0.11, 116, 115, 116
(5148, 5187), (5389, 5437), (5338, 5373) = -0.74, 110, 111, 111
